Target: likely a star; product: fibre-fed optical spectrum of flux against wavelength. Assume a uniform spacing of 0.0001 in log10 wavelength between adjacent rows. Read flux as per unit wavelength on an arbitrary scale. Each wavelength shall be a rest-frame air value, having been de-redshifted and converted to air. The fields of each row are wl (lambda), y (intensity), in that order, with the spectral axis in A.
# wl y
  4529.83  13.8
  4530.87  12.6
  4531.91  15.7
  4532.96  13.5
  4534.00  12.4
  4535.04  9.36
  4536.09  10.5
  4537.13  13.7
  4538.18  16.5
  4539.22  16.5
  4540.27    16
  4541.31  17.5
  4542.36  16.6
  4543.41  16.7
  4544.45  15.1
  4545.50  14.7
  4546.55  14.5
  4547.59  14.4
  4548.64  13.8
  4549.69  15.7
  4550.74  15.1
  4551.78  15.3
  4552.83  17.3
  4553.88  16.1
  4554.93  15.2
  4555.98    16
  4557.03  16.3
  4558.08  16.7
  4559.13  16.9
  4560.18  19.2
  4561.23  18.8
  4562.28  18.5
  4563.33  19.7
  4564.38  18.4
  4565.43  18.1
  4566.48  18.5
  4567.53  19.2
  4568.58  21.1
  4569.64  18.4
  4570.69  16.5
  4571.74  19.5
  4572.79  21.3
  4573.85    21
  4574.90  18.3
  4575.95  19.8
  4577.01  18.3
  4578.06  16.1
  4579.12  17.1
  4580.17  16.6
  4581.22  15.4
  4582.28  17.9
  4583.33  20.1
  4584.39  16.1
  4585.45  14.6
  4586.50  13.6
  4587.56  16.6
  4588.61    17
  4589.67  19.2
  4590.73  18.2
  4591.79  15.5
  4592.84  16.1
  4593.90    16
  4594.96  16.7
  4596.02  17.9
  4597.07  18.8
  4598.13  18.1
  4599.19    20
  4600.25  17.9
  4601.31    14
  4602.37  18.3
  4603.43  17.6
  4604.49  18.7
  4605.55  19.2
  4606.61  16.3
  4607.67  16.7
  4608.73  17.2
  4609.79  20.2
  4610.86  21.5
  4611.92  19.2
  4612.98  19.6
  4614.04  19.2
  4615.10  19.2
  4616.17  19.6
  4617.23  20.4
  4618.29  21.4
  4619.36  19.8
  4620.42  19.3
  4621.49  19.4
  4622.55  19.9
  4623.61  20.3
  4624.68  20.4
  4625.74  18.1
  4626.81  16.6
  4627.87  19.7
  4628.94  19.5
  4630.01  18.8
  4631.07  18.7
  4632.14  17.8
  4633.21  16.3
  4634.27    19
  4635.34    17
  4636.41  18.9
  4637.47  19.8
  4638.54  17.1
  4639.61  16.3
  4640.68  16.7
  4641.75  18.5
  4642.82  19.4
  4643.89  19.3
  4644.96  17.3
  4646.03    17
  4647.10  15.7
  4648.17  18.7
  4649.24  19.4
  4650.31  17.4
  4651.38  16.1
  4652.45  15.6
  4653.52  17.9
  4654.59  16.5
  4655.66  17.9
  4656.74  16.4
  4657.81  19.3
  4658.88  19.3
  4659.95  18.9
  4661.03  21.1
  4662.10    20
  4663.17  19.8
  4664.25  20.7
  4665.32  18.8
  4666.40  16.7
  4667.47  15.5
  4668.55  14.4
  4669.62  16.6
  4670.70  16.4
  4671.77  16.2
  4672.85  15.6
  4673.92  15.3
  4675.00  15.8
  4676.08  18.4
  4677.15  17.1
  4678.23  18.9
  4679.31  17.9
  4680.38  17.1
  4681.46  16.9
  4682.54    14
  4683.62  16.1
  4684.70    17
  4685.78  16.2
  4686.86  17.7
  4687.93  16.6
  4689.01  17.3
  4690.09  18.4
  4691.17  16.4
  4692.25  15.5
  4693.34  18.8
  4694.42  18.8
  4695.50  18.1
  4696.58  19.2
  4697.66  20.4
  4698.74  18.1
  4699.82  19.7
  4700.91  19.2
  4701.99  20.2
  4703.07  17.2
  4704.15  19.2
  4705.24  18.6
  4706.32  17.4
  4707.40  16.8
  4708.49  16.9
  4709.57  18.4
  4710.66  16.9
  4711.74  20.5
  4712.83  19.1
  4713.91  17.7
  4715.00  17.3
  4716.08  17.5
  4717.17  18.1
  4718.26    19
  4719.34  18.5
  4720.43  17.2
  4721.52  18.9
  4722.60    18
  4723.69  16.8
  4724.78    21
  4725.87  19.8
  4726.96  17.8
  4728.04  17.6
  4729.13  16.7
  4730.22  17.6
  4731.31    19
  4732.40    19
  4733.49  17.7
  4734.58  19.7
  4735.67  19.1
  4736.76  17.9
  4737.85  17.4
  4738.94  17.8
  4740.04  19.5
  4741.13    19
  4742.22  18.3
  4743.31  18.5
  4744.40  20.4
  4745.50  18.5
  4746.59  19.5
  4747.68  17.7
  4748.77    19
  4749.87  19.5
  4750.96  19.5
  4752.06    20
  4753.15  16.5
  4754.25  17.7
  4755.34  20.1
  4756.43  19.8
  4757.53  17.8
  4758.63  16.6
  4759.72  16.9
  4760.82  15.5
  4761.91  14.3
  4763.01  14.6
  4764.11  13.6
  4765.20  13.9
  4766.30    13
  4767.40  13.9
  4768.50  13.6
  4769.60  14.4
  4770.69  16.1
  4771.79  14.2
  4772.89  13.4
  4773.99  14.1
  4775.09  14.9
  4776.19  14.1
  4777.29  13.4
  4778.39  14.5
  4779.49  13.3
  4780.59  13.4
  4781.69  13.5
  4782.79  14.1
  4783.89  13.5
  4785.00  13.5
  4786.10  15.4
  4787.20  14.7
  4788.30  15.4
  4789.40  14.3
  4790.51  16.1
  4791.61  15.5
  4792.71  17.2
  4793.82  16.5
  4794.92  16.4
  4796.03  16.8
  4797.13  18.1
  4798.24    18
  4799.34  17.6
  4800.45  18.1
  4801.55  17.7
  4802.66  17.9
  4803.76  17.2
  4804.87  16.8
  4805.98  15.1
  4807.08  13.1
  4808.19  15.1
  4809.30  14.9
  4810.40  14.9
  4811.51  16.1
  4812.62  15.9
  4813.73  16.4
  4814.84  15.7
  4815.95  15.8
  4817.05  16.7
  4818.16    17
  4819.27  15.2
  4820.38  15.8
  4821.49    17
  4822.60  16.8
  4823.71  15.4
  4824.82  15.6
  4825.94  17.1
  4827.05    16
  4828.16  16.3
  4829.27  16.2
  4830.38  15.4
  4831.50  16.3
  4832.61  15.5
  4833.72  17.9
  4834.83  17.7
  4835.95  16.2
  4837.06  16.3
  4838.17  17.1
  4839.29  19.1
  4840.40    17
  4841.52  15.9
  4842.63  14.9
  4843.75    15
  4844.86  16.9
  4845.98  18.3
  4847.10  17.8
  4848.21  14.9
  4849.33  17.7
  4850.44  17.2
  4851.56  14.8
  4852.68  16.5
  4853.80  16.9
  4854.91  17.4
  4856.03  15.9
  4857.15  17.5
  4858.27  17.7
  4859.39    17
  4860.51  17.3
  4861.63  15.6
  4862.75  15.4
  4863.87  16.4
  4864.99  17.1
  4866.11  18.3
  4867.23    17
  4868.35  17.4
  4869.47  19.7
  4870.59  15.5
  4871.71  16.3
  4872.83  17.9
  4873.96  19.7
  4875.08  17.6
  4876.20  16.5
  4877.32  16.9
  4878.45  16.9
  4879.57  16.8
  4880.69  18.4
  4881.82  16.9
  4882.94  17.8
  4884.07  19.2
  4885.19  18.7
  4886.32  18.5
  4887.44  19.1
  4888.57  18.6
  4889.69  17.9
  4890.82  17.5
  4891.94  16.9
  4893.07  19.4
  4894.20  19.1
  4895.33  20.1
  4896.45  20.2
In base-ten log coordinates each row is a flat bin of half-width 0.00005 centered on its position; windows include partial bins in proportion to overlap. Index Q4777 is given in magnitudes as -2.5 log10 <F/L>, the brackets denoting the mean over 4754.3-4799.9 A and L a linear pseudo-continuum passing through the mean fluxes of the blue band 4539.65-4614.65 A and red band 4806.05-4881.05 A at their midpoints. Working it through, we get 0.10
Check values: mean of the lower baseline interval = 17.4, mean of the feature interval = 15.3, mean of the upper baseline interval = 16.6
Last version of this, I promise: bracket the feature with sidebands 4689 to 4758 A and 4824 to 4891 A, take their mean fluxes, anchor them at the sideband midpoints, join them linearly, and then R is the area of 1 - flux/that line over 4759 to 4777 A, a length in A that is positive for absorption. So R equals 3.6 A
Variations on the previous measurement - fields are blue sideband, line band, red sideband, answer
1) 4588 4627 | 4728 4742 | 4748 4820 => -1.5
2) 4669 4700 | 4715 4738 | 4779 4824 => -2.2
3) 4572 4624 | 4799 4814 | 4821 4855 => 0.5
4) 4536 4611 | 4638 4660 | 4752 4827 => -1.3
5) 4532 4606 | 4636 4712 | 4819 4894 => -3.6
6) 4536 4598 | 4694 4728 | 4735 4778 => -3.3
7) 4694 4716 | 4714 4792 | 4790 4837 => 3.7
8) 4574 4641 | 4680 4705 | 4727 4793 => -0.9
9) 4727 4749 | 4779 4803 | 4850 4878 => 2.8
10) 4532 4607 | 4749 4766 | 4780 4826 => -1.1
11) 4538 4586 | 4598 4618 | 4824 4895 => -1.7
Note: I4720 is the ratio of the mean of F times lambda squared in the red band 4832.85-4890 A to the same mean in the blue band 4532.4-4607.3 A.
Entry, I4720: 1.15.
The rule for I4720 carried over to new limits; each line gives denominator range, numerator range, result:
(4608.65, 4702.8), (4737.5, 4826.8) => 0.94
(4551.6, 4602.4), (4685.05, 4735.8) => 1.09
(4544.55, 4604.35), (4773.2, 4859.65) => 1.03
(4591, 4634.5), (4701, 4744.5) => 1.04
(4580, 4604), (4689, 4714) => 1.13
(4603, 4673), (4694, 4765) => 1.03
